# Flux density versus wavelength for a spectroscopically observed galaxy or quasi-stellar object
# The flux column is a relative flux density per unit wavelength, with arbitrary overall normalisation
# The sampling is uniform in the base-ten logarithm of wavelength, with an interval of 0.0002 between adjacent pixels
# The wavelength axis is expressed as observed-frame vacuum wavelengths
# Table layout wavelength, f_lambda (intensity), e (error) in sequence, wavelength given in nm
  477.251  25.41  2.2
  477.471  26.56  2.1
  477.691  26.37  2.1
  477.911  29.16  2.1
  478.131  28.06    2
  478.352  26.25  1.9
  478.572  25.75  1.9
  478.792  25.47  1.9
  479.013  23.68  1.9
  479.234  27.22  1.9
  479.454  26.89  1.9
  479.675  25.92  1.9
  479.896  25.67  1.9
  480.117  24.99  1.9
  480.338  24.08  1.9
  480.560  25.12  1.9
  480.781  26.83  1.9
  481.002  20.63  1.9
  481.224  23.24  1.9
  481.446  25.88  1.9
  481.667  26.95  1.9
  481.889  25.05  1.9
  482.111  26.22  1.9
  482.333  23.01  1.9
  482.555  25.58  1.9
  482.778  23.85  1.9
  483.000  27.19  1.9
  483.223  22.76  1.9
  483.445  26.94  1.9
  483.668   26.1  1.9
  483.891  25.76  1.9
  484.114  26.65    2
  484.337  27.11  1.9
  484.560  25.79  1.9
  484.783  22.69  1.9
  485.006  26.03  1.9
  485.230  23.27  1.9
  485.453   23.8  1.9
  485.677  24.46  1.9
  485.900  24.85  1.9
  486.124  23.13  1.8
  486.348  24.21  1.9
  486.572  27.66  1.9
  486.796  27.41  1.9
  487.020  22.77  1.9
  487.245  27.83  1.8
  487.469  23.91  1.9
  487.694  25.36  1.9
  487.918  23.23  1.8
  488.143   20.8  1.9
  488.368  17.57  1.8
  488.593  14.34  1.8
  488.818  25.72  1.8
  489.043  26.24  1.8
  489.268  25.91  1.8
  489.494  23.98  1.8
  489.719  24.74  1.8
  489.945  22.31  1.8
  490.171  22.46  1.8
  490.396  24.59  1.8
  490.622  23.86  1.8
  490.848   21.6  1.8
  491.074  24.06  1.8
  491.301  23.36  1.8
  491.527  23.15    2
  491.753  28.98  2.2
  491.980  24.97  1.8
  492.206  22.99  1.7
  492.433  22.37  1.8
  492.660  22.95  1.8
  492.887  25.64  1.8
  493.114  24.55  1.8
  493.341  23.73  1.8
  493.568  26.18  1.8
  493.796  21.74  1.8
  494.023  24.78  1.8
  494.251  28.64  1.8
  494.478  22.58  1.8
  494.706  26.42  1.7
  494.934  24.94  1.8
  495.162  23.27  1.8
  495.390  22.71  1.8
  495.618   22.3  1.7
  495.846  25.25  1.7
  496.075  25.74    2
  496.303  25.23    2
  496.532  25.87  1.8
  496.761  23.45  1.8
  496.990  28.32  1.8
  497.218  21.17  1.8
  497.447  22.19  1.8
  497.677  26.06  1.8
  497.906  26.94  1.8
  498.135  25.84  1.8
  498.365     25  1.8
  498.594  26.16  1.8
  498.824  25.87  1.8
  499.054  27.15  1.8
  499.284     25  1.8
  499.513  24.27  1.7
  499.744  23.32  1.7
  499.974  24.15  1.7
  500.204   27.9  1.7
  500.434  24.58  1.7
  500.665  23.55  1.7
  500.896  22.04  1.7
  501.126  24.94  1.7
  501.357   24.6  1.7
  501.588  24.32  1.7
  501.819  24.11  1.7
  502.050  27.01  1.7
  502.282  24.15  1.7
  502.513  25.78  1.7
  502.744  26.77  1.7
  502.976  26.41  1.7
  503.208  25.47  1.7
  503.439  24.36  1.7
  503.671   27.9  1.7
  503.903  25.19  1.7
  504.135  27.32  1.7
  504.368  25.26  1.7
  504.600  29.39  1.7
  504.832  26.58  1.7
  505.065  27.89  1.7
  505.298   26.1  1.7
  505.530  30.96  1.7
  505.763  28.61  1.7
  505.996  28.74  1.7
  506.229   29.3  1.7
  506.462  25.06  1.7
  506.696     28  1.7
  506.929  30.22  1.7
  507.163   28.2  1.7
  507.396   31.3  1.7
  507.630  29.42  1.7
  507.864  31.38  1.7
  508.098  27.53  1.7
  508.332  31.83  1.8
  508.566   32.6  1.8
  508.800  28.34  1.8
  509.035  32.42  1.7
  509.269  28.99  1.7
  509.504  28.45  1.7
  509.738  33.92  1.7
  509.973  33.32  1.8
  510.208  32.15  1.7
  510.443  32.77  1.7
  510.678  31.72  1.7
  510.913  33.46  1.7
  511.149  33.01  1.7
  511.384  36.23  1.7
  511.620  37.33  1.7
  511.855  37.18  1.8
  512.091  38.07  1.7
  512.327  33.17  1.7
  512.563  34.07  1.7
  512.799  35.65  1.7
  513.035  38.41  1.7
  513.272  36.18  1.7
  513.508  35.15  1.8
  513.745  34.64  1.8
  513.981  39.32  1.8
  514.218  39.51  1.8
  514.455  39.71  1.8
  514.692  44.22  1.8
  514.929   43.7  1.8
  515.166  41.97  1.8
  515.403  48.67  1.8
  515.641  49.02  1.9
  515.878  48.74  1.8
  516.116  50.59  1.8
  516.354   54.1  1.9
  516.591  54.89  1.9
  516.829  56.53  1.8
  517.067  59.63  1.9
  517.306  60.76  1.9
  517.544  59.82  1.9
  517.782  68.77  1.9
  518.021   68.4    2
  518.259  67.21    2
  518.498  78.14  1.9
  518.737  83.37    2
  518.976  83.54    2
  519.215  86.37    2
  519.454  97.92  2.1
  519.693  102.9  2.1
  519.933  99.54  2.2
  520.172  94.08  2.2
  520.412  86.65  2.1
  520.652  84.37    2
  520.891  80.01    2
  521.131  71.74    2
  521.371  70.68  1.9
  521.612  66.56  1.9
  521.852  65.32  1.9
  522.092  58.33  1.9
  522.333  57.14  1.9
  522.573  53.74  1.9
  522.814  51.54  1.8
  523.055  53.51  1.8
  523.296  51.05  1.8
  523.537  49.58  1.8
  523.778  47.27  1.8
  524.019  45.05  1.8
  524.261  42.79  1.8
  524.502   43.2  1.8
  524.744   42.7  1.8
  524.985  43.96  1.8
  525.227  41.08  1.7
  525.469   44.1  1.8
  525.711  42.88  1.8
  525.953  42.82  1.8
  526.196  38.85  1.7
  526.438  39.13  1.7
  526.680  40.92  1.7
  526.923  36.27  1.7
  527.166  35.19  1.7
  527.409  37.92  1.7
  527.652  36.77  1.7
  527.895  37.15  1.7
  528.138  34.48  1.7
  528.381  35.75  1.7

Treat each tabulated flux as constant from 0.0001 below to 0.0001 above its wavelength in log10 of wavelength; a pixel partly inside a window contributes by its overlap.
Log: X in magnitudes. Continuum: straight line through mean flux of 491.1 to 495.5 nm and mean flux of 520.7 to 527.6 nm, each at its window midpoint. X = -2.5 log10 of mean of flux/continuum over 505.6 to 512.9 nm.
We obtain 0.19 mag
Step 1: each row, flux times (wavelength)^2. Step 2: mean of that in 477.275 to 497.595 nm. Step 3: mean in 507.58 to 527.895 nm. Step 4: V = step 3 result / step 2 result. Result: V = 2.28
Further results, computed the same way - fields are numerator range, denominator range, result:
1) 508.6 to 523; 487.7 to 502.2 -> 2.41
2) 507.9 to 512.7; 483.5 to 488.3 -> 1.46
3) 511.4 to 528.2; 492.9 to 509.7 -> 2.19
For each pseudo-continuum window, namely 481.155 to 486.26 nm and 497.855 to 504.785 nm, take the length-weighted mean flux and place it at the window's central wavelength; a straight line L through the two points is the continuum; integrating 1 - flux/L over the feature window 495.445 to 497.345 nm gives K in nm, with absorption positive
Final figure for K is 0.06 nm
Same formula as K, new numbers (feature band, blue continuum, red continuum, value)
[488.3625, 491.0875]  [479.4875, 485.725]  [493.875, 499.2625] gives 0.22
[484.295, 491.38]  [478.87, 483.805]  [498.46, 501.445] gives 0.34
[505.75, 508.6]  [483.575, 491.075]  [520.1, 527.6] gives 0.75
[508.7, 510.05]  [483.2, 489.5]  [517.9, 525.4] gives 0.55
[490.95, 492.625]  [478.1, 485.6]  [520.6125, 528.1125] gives 0.36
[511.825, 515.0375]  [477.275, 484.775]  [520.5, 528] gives 0.46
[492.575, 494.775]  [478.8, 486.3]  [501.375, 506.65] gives 0.10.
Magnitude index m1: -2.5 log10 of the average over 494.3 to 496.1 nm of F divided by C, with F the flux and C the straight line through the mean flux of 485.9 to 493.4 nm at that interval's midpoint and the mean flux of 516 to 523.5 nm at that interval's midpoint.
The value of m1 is 0.31 mag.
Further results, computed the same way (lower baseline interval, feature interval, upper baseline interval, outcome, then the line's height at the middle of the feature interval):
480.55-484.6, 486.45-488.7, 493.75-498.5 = 0.090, 25.1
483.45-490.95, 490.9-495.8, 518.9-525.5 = 0.273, 31.3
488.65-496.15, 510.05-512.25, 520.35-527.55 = 0.174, 40.6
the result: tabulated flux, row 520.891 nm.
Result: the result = 80.01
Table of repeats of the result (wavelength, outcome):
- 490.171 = 22.46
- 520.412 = 86.65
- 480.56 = 25.12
